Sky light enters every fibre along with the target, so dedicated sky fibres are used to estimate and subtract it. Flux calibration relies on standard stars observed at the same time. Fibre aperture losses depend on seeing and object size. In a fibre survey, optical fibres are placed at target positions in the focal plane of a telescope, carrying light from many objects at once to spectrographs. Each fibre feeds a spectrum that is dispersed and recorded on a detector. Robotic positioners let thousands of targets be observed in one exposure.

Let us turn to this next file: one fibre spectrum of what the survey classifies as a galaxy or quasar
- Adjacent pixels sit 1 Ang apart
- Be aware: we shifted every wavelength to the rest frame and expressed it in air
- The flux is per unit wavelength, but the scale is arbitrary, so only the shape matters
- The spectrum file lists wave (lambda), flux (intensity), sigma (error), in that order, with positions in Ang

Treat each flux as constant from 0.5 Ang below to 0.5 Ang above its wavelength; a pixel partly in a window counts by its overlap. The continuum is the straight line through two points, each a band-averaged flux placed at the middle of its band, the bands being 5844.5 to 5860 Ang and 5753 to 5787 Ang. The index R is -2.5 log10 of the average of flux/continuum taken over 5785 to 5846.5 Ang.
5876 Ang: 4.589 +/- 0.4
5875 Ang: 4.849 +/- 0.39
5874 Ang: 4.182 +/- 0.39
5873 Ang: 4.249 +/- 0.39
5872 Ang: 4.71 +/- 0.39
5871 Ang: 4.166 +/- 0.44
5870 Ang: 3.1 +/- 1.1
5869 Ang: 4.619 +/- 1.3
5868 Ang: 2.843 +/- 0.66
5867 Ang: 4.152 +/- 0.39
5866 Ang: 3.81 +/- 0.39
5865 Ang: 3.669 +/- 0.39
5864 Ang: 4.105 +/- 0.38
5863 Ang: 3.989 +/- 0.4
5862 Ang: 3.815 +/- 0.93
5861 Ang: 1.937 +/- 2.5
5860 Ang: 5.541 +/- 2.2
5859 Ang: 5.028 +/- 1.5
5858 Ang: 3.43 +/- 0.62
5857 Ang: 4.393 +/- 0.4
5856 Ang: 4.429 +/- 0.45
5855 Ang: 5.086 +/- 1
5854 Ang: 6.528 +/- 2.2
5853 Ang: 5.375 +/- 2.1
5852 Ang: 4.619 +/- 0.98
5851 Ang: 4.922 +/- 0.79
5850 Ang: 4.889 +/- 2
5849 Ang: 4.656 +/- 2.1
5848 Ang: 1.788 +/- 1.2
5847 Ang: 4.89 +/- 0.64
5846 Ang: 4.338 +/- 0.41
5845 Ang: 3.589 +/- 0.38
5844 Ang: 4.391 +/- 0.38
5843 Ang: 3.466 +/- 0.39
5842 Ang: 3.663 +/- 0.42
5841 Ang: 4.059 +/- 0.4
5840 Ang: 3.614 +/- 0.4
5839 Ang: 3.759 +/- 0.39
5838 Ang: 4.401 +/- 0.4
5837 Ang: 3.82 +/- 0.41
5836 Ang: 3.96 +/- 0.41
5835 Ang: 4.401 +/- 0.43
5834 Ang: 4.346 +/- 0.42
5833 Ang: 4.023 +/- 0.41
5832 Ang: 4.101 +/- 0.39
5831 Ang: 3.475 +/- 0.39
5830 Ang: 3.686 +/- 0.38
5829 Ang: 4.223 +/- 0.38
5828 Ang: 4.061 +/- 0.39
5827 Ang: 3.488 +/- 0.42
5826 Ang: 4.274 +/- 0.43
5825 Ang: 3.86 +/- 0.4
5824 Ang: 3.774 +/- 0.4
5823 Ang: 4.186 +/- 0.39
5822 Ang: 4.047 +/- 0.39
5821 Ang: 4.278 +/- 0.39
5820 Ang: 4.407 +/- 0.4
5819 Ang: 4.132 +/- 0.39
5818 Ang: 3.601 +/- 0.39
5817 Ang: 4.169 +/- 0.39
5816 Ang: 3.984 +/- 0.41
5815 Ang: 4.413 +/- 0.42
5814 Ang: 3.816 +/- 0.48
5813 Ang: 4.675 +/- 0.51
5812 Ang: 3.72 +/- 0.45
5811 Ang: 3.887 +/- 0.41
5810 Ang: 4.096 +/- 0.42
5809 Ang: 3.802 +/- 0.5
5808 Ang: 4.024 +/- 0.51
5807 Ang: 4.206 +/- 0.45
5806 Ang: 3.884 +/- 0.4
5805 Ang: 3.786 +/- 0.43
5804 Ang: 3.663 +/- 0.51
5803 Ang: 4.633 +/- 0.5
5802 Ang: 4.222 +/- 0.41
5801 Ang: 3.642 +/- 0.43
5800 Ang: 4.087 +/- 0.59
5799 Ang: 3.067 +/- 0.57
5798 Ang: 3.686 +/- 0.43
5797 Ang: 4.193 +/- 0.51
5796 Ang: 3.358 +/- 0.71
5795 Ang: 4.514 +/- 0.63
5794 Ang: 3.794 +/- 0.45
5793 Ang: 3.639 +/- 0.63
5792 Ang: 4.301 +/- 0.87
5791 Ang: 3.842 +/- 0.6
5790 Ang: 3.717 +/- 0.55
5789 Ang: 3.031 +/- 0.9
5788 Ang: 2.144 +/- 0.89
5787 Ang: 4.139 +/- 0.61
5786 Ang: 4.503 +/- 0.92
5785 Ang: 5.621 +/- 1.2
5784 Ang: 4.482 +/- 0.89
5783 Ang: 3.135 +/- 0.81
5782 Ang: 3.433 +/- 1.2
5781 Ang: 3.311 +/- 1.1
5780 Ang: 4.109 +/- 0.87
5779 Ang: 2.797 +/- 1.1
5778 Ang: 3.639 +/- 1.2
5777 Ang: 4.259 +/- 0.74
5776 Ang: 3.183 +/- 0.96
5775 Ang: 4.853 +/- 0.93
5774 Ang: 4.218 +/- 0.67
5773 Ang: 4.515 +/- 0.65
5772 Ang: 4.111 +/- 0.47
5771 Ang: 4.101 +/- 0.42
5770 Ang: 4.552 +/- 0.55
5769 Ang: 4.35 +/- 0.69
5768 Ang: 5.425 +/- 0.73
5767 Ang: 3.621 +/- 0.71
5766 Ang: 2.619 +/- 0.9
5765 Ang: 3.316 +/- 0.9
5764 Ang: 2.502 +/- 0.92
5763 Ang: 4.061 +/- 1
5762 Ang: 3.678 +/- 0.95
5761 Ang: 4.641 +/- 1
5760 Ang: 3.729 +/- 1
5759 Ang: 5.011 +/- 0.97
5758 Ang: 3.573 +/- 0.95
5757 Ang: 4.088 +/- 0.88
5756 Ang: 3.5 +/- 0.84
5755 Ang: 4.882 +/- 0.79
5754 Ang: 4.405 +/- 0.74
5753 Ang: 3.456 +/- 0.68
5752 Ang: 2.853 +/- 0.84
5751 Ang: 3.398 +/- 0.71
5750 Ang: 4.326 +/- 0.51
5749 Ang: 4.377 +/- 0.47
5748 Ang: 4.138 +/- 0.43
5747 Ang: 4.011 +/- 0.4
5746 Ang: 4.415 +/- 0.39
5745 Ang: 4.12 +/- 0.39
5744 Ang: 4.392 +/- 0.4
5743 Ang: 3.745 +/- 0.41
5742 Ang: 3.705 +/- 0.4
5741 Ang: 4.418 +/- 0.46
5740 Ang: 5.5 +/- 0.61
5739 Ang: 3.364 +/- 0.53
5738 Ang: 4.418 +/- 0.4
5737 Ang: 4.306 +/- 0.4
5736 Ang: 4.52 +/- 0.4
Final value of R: 0.10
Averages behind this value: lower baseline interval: 4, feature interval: 3.95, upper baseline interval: 4.56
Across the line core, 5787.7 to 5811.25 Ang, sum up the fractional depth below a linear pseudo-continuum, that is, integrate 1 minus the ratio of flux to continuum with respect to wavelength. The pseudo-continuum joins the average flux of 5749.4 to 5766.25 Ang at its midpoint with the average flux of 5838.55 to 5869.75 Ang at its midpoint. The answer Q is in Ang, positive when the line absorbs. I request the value 0.83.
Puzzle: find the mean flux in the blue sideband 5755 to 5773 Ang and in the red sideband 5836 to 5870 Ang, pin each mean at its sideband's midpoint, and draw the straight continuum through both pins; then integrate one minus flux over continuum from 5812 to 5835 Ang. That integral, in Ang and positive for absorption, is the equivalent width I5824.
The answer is 0.3 Ang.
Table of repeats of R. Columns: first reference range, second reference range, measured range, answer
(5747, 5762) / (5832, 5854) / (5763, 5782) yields 0.054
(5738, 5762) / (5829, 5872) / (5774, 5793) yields 0.079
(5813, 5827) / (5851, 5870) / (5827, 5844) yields 0.057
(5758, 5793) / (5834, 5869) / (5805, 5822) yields -0.007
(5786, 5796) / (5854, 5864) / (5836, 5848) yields 0.066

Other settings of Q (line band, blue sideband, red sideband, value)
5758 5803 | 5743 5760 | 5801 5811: 1.4 Ang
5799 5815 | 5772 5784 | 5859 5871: -0.7 Ang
